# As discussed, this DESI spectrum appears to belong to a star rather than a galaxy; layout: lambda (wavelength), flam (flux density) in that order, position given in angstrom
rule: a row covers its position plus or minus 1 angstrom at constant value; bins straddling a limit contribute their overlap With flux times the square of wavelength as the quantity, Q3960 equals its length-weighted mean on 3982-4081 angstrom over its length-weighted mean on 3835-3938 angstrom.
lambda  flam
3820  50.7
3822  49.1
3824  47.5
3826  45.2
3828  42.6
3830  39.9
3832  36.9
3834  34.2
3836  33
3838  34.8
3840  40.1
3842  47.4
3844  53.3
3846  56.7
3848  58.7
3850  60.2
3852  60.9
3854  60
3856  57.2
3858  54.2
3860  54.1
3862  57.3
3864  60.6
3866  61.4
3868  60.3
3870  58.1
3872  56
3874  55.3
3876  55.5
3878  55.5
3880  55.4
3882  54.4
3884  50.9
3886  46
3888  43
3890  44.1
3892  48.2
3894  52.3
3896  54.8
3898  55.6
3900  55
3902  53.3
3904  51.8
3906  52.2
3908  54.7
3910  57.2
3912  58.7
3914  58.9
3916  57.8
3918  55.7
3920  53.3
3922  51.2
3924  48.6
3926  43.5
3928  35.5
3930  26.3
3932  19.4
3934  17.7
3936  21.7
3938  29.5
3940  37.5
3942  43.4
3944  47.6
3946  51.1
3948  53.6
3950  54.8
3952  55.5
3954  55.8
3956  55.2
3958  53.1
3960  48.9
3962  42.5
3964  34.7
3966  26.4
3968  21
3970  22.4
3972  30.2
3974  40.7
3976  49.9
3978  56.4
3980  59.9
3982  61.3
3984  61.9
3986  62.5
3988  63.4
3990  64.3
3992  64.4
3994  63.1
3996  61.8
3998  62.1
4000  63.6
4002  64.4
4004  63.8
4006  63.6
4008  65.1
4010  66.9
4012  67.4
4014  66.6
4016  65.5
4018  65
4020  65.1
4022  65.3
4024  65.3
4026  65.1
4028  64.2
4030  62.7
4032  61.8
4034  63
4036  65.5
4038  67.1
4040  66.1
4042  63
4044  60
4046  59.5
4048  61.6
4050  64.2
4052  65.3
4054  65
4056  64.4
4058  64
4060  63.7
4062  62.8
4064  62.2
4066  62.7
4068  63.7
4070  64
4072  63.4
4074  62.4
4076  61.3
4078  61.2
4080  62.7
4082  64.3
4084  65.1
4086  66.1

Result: 1.4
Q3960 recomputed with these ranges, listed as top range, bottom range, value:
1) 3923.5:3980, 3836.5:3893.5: 0.79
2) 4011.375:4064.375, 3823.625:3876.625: 1.38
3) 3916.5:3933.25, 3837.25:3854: 0.83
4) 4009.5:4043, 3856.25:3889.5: 1.28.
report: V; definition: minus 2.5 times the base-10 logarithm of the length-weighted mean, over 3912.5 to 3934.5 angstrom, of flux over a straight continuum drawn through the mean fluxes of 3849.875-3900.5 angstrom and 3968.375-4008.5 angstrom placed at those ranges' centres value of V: 0.27 mag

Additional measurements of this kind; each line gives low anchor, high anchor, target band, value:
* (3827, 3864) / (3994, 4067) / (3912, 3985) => 0.286 mag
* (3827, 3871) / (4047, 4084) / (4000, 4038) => -0.072 mag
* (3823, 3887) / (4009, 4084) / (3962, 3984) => 0.389 mag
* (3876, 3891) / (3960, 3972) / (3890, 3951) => -0.121 mag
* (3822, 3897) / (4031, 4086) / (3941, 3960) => 0.092 mag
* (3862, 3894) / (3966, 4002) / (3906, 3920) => -0.060 mag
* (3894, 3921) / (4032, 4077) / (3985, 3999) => -0.056 mag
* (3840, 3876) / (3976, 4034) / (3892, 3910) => 0.097 mag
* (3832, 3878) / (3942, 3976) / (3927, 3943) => 0.497 mag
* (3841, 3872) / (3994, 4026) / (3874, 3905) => 0.139 mag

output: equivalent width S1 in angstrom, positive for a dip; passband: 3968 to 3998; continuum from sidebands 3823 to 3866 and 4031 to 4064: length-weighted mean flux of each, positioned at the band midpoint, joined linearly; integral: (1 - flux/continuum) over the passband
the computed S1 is 2.9 angstrom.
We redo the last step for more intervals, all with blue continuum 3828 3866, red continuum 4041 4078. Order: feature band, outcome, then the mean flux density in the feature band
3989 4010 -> -1.6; 63.8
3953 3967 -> 2.9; 45.2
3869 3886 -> -0.9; 54.6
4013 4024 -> -0.9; 65.5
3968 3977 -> 3.7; 34.2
